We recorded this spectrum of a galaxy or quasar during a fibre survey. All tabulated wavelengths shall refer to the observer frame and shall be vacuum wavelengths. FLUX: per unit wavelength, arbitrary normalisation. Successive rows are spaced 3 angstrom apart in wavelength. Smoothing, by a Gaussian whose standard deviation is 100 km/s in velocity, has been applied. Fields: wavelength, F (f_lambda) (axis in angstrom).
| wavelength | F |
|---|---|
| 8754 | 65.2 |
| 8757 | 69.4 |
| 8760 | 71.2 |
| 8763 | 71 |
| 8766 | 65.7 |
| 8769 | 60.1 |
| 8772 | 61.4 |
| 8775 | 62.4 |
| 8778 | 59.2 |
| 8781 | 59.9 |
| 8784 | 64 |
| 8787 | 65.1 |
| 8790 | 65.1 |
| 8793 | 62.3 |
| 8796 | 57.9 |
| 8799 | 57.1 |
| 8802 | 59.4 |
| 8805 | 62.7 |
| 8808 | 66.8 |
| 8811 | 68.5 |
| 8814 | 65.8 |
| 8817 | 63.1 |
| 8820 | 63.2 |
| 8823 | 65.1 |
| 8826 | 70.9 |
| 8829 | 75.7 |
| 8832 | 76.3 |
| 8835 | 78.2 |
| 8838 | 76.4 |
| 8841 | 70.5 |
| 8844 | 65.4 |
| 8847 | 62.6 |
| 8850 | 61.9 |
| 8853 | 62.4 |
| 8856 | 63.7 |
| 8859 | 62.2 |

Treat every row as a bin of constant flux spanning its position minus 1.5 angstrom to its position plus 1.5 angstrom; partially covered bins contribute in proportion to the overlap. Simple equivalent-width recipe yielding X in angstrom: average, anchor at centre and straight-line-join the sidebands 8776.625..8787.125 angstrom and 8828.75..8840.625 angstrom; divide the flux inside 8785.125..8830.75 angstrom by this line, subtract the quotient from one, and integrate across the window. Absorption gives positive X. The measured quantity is 2.8 angstrom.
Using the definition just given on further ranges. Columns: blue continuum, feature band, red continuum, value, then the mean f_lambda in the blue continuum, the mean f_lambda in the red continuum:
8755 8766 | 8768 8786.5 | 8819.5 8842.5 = 2.3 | 69.6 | 72.4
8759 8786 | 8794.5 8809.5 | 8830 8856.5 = 1.2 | 63.8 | 68.9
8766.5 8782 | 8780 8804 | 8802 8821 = 0.5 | 61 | 64.6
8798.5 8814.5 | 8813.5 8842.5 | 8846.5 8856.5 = -3.5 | 63.6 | 62.5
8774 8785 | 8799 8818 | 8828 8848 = 0.8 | 61.2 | 72.3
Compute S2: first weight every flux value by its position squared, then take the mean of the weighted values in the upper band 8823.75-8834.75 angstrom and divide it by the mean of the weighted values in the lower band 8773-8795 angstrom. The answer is 1.2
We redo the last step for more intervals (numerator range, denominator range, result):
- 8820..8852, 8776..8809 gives 1.14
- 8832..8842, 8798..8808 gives 1.25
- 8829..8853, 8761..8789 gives 1.12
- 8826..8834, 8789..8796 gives 1.22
